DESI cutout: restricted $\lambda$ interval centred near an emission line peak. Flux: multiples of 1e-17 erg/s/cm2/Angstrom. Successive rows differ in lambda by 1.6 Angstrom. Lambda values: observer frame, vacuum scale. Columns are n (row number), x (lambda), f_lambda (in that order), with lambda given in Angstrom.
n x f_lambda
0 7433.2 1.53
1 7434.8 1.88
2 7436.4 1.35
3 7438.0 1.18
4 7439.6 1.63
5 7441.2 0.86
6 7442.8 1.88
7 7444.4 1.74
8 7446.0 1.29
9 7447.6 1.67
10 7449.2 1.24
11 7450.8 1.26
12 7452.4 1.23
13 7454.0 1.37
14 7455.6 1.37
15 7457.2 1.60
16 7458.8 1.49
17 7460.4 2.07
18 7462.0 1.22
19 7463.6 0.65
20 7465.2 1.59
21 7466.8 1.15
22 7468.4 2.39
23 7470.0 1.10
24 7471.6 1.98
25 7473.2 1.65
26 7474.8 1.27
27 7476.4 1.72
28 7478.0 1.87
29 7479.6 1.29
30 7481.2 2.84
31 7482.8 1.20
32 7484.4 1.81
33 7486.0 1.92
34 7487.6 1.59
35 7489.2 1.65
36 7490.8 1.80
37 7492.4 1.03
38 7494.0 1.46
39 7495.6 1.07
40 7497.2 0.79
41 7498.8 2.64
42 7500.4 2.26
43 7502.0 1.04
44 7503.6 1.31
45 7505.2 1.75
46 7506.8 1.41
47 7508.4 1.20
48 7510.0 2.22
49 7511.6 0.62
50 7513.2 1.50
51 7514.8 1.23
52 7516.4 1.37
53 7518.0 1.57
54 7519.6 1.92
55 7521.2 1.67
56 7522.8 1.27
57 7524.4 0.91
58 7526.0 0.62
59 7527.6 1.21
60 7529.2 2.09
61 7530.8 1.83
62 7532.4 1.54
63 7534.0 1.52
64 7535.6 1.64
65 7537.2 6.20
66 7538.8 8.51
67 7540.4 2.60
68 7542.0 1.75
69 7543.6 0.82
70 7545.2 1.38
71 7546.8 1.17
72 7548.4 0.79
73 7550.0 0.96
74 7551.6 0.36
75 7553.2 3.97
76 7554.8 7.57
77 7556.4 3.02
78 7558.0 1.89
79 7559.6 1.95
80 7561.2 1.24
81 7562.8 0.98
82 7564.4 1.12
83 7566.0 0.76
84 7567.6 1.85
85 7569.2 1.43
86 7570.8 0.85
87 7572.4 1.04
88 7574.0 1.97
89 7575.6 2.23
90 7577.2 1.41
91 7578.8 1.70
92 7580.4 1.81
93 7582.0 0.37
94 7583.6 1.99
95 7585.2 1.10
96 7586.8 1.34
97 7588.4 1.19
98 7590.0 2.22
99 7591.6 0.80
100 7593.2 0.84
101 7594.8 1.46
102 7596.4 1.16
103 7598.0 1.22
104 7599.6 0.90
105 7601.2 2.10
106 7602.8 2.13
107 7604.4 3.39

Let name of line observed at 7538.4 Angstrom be [S II] 6716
